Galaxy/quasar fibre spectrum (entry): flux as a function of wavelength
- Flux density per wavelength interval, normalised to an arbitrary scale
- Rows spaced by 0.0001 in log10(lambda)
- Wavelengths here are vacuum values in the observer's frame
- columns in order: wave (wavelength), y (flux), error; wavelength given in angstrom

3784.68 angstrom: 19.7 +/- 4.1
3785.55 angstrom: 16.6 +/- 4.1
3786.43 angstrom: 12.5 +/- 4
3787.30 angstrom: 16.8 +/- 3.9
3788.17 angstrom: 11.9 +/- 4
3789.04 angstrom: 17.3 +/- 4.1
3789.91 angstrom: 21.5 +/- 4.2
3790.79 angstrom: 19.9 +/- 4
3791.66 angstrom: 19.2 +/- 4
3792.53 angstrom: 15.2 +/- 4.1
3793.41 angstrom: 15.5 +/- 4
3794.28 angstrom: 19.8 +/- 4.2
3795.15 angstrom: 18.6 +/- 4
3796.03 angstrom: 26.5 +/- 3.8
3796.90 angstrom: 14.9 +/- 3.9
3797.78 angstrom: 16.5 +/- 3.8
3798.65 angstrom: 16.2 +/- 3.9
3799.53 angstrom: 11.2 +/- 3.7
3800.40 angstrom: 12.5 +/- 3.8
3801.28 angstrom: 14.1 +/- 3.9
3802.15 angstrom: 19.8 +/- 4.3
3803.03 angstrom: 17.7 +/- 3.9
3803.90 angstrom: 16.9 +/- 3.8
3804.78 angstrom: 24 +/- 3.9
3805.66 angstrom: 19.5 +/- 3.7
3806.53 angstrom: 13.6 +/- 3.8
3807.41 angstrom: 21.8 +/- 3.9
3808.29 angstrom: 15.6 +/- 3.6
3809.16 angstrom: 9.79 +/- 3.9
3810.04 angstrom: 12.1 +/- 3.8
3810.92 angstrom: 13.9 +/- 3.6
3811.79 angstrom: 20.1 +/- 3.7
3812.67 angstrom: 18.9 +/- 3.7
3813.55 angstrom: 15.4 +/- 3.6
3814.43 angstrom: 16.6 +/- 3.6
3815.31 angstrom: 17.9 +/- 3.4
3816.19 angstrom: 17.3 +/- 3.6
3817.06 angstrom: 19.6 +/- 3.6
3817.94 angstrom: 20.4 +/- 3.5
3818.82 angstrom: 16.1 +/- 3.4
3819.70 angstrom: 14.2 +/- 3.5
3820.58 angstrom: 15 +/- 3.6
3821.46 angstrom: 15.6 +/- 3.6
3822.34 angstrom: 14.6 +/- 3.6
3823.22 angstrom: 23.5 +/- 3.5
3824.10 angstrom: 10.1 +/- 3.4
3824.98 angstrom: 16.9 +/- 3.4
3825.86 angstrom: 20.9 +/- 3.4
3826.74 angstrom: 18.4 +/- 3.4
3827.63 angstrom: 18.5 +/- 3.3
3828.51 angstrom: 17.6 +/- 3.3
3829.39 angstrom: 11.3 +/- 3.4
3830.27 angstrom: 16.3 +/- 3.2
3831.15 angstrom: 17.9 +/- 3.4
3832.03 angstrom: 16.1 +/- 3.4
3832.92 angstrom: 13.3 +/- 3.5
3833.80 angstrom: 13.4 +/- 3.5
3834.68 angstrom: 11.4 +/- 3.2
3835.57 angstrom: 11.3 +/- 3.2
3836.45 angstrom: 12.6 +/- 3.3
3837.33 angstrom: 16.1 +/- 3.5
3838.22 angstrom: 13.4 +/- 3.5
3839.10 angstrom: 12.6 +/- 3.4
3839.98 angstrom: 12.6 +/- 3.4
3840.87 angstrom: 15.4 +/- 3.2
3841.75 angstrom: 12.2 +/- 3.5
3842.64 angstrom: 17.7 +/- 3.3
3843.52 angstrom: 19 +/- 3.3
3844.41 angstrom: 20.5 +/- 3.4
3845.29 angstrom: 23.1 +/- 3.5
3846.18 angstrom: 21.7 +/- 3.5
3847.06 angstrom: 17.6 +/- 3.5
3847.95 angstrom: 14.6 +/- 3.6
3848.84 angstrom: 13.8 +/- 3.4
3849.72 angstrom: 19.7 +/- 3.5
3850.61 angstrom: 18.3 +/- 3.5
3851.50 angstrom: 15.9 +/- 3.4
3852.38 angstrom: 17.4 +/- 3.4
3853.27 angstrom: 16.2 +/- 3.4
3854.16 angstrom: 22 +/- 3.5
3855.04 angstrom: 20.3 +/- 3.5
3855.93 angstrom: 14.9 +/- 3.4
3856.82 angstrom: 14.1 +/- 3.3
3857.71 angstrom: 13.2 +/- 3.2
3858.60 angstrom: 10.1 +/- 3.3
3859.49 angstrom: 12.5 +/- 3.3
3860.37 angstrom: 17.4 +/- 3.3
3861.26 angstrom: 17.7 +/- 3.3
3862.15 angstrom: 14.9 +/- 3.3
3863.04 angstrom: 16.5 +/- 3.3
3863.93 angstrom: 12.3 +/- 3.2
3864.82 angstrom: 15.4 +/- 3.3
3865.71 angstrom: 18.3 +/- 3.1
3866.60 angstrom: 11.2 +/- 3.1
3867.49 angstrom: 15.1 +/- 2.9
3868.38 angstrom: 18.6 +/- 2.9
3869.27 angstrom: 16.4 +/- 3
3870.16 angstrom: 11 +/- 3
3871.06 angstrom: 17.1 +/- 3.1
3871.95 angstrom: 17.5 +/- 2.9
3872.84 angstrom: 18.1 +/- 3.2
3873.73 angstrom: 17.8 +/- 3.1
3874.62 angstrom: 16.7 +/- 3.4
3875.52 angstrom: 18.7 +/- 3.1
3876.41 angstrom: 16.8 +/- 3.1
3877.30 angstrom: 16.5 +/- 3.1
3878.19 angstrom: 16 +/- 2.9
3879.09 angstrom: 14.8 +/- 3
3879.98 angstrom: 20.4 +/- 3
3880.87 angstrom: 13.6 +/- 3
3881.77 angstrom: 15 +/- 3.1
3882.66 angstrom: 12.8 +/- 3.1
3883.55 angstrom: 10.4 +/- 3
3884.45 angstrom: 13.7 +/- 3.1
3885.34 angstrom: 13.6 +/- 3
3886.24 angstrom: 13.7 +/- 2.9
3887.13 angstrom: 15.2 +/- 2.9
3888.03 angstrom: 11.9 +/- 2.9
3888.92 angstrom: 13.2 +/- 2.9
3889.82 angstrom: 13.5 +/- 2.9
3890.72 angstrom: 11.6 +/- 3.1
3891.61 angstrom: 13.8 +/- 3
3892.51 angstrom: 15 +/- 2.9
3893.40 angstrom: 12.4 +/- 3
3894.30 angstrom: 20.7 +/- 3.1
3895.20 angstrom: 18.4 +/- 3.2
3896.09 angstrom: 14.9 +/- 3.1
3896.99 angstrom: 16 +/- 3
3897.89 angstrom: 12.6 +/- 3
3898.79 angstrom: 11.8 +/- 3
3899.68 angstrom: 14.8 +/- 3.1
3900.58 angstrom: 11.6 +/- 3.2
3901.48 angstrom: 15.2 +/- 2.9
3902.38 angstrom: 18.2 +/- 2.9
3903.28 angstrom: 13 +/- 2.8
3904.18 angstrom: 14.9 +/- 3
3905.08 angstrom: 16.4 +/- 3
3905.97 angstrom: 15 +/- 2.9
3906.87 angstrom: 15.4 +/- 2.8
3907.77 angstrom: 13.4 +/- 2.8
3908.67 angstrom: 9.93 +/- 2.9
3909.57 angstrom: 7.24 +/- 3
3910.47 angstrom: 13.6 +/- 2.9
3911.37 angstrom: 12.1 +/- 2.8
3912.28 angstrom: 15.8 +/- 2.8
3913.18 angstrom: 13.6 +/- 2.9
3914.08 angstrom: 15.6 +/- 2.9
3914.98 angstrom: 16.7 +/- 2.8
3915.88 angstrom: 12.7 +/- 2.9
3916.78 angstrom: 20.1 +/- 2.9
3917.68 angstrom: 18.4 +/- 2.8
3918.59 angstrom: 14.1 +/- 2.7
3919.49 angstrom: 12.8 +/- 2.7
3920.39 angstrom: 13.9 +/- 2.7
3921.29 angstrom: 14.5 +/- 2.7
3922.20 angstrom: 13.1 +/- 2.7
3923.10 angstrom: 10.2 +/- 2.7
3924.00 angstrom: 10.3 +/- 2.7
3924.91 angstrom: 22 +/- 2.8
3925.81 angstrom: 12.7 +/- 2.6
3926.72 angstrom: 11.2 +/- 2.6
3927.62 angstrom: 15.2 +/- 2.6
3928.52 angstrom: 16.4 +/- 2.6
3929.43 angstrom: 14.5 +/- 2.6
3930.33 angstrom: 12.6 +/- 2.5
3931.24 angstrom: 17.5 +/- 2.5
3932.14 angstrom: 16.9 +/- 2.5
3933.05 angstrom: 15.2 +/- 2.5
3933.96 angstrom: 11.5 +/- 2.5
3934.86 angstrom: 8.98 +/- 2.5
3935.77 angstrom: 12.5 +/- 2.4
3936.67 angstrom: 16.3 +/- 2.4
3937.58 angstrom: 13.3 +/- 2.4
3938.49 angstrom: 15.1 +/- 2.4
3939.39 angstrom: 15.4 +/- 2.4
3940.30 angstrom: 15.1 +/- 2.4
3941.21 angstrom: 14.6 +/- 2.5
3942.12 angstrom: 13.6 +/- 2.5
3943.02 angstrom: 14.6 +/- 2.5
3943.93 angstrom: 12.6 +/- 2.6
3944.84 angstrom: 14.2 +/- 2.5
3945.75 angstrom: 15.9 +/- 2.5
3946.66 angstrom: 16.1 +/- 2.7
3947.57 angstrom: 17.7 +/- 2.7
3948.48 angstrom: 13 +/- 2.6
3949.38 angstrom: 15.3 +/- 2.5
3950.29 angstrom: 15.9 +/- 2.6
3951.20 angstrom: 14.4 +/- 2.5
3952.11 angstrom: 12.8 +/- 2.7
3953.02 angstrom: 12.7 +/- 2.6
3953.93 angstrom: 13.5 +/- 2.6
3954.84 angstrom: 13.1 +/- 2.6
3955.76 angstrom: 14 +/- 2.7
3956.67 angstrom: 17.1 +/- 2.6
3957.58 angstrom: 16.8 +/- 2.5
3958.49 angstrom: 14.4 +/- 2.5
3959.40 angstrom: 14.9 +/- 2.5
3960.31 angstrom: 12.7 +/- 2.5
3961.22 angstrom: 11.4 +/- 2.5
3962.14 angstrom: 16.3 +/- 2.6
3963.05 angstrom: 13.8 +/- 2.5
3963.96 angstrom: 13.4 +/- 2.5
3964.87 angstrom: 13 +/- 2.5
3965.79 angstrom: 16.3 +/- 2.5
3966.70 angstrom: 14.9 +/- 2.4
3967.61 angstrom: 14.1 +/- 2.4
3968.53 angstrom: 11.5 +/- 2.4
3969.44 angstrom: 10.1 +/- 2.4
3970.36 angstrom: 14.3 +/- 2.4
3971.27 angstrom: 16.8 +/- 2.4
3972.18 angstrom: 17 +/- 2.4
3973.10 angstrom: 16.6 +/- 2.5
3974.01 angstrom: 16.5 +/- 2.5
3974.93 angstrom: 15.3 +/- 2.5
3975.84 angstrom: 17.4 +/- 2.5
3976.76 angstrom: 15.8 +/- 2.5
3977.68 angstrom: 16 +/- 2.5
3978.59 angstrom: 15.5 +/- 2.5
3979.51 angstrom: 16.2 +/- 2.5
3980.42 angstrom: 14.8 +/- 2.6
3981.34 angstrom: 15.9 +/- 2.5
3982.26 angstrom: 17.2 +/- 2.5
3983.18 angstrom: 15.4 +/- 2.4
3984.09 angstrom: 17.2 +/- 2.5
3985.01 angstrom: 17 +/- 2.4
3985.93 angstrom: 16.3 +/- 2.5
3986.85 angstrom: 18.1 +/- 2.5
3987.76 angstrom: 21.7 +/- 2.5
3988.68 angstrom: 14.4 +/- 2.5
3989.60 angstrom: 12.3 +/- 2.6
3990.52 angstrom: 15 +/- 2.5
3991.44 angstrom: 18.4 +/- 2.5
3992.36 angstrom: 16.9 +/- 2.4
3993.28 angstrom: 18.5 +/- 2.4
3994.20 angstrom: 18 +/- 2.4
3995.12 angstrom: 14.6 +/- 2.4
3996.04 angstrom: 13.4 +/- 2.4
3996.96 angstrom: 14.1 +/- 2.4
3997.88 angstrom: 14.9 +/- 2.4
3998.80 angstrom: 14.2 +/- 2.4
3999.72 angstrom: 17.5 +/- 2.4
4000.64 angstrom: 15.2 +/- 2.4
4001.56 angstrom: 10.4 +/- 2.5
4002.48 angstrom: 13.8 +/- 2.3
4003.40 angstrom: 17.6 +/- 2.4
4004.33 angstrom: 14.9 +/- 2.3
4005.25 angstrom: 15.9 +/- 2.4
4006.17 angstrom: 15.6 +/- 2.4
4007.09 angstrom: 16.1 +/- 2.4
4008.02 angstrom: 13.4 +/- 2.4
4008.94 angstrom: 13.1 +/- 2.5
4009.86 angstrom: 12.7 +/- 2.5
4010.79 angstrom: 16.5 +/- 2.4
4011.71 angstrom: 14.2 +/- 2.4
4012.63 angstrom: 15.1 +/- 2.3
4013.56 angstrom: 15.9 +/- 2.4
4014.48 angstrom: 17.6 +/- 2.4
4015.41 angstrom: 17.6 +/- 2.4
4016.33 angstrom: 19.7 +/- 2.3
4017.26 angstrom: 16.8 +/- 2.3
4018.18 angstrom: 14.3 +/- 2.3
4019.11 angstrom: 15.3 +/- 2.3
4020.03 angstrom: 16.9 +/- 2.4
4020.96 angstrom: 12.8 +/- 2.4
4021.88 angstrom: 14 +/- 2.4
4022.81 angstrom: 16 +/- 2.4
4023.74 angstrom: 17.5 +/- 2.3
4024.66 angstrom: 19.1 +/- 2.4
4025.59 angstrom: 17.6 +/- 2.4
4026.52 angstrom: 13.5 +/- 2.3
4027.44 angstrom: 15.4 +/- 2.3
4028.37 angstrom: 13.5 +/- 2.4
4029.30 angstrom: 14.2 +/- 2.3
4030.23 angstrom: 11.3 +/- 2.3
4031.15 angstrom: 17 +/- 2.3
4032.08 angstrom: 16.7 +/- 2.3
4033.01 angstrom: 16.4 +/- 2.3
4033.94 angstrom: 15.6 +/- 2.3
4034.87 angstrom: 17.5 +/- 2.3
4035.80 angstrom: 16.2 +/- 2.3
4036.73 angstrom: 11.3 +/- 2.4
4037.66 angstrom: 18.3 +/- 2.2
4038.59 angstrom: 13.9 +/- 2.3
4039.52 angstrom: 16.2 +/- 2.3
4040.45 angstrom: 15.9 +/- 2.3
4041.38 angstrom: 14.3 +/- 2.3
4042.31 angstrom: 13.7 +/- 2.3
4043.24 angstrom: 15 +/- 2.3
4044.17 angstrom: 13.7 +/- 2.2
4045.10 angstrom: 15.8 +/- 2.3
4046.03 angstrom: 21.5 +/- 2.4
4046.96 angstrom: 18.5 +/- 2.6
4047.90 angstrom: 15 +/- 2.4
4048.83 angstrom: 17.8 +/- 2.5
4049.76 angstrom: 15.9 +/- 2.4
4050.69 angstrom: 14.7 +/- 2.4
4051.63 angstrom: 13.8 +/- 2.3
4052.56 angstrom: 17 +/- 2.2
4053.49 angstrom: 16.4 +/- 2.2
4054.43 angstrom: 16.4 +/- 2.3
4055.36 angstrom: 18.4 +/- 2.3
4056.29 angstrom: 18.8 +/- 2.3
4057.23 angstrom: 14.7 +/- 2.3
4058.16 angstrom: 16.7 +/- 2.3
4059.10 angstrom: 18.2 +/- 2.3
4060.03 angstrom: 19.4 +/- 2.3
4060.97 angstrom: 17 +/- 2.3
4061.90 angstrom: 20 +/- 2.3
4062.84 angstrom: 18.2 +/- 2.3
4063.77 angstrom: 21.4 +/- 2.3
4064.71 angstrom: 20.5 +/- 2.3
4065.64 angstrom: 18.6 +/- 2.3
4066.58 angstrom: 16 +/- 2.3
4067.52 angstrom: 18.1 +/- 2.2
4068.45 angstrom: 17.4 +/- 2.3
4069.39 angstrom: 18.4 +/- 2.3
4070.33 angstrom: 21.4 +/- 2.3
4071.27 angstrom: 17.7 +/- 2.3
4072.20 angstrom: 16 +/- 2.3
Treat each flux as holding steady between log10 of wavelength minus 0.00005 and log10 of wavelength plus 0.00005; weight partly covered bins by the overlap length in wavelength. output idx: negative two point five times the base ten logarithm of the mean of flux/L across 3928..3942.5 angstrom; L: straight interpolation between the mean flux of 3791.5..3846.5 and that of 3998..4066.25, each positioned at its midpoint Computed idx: 0.135 mag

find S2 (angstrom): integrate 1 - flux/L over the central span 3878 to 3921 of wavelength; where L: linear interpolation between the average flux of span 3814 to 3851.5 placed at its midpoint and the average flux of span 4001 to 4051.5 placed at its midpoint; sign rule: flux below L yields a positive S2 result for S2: 4.5 angstrom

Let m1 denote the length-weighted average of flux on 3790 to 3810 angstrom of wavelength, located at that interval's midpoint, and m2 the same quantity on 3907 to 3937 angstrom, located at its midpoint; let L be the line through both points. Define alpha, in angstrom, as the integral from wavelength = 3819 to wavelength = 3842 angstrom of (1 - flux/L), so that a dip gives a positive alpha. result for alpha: 1.8 angstrom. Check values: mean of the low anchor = 17.2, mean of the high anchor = 14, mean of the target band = 15.1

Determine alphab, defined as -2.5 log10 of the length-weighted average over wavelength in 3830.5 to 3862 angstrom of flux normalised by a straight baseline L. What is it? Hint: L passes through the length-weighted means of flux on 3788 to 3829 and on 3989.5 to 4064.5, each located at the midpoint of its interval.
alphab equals 0.07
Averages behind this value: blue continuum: 17.1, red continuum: 15.9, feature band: 15.9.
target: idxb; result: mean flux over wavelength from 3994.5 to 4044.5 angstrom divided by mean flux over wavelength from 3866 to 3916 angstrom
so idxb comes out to 1.04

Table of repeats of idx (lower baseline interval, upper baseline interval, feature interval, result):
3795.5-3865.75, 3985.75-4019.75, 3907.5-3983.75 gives 0.10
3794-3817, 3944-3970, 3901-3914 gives 0.09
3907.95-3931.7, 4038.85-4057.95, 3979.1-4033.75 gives -0.01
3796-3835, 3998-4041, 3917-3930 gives 0.11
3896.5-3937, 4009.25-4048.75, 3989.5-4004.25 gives -0.01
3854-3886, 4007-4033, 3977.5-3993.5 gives -0.07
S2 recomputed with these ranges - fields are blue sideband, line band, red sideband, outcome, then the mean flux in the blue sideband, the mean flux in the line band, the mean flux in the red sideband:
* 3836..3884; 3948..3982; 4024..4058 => 2.6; 16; 14.7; 15.9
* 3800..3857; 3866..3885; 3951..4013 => 0.5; 16.5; 15.6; 15.1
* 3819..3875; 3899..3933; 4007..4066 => 3.6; 16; 14.4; 16.2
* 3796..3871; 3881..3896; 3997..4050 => 1.8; 16.2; 14.1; 15.5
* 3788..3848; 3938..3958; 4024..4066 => 2.2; 16.6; 14.7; 16.5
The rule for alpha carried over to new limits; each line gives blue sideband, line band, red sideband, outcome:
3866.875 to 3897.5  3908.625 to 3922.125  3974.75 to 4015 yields 1.1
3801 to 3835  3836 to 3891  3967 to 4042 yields 2.3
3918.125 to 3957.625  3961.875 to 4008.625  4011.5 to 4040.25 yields -1.3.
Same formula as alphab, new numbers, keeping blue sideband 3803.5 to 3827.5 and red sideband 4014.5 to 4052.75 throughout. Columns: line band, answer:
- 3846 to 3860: 0.03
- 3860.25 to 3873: 0.07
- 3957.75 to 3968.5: 0.15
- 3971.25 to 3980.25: -0.01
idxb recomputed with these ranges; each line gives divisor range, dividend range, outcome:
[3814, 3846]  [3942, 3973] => 0.89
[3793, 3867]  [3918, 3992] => 0.91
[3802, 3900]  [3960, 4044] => 0.97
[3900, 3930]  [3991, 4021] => 1.09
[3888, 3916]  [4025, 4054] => 1.10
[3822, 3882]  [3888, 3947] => 0.89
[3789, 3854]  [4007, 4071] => 0.98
